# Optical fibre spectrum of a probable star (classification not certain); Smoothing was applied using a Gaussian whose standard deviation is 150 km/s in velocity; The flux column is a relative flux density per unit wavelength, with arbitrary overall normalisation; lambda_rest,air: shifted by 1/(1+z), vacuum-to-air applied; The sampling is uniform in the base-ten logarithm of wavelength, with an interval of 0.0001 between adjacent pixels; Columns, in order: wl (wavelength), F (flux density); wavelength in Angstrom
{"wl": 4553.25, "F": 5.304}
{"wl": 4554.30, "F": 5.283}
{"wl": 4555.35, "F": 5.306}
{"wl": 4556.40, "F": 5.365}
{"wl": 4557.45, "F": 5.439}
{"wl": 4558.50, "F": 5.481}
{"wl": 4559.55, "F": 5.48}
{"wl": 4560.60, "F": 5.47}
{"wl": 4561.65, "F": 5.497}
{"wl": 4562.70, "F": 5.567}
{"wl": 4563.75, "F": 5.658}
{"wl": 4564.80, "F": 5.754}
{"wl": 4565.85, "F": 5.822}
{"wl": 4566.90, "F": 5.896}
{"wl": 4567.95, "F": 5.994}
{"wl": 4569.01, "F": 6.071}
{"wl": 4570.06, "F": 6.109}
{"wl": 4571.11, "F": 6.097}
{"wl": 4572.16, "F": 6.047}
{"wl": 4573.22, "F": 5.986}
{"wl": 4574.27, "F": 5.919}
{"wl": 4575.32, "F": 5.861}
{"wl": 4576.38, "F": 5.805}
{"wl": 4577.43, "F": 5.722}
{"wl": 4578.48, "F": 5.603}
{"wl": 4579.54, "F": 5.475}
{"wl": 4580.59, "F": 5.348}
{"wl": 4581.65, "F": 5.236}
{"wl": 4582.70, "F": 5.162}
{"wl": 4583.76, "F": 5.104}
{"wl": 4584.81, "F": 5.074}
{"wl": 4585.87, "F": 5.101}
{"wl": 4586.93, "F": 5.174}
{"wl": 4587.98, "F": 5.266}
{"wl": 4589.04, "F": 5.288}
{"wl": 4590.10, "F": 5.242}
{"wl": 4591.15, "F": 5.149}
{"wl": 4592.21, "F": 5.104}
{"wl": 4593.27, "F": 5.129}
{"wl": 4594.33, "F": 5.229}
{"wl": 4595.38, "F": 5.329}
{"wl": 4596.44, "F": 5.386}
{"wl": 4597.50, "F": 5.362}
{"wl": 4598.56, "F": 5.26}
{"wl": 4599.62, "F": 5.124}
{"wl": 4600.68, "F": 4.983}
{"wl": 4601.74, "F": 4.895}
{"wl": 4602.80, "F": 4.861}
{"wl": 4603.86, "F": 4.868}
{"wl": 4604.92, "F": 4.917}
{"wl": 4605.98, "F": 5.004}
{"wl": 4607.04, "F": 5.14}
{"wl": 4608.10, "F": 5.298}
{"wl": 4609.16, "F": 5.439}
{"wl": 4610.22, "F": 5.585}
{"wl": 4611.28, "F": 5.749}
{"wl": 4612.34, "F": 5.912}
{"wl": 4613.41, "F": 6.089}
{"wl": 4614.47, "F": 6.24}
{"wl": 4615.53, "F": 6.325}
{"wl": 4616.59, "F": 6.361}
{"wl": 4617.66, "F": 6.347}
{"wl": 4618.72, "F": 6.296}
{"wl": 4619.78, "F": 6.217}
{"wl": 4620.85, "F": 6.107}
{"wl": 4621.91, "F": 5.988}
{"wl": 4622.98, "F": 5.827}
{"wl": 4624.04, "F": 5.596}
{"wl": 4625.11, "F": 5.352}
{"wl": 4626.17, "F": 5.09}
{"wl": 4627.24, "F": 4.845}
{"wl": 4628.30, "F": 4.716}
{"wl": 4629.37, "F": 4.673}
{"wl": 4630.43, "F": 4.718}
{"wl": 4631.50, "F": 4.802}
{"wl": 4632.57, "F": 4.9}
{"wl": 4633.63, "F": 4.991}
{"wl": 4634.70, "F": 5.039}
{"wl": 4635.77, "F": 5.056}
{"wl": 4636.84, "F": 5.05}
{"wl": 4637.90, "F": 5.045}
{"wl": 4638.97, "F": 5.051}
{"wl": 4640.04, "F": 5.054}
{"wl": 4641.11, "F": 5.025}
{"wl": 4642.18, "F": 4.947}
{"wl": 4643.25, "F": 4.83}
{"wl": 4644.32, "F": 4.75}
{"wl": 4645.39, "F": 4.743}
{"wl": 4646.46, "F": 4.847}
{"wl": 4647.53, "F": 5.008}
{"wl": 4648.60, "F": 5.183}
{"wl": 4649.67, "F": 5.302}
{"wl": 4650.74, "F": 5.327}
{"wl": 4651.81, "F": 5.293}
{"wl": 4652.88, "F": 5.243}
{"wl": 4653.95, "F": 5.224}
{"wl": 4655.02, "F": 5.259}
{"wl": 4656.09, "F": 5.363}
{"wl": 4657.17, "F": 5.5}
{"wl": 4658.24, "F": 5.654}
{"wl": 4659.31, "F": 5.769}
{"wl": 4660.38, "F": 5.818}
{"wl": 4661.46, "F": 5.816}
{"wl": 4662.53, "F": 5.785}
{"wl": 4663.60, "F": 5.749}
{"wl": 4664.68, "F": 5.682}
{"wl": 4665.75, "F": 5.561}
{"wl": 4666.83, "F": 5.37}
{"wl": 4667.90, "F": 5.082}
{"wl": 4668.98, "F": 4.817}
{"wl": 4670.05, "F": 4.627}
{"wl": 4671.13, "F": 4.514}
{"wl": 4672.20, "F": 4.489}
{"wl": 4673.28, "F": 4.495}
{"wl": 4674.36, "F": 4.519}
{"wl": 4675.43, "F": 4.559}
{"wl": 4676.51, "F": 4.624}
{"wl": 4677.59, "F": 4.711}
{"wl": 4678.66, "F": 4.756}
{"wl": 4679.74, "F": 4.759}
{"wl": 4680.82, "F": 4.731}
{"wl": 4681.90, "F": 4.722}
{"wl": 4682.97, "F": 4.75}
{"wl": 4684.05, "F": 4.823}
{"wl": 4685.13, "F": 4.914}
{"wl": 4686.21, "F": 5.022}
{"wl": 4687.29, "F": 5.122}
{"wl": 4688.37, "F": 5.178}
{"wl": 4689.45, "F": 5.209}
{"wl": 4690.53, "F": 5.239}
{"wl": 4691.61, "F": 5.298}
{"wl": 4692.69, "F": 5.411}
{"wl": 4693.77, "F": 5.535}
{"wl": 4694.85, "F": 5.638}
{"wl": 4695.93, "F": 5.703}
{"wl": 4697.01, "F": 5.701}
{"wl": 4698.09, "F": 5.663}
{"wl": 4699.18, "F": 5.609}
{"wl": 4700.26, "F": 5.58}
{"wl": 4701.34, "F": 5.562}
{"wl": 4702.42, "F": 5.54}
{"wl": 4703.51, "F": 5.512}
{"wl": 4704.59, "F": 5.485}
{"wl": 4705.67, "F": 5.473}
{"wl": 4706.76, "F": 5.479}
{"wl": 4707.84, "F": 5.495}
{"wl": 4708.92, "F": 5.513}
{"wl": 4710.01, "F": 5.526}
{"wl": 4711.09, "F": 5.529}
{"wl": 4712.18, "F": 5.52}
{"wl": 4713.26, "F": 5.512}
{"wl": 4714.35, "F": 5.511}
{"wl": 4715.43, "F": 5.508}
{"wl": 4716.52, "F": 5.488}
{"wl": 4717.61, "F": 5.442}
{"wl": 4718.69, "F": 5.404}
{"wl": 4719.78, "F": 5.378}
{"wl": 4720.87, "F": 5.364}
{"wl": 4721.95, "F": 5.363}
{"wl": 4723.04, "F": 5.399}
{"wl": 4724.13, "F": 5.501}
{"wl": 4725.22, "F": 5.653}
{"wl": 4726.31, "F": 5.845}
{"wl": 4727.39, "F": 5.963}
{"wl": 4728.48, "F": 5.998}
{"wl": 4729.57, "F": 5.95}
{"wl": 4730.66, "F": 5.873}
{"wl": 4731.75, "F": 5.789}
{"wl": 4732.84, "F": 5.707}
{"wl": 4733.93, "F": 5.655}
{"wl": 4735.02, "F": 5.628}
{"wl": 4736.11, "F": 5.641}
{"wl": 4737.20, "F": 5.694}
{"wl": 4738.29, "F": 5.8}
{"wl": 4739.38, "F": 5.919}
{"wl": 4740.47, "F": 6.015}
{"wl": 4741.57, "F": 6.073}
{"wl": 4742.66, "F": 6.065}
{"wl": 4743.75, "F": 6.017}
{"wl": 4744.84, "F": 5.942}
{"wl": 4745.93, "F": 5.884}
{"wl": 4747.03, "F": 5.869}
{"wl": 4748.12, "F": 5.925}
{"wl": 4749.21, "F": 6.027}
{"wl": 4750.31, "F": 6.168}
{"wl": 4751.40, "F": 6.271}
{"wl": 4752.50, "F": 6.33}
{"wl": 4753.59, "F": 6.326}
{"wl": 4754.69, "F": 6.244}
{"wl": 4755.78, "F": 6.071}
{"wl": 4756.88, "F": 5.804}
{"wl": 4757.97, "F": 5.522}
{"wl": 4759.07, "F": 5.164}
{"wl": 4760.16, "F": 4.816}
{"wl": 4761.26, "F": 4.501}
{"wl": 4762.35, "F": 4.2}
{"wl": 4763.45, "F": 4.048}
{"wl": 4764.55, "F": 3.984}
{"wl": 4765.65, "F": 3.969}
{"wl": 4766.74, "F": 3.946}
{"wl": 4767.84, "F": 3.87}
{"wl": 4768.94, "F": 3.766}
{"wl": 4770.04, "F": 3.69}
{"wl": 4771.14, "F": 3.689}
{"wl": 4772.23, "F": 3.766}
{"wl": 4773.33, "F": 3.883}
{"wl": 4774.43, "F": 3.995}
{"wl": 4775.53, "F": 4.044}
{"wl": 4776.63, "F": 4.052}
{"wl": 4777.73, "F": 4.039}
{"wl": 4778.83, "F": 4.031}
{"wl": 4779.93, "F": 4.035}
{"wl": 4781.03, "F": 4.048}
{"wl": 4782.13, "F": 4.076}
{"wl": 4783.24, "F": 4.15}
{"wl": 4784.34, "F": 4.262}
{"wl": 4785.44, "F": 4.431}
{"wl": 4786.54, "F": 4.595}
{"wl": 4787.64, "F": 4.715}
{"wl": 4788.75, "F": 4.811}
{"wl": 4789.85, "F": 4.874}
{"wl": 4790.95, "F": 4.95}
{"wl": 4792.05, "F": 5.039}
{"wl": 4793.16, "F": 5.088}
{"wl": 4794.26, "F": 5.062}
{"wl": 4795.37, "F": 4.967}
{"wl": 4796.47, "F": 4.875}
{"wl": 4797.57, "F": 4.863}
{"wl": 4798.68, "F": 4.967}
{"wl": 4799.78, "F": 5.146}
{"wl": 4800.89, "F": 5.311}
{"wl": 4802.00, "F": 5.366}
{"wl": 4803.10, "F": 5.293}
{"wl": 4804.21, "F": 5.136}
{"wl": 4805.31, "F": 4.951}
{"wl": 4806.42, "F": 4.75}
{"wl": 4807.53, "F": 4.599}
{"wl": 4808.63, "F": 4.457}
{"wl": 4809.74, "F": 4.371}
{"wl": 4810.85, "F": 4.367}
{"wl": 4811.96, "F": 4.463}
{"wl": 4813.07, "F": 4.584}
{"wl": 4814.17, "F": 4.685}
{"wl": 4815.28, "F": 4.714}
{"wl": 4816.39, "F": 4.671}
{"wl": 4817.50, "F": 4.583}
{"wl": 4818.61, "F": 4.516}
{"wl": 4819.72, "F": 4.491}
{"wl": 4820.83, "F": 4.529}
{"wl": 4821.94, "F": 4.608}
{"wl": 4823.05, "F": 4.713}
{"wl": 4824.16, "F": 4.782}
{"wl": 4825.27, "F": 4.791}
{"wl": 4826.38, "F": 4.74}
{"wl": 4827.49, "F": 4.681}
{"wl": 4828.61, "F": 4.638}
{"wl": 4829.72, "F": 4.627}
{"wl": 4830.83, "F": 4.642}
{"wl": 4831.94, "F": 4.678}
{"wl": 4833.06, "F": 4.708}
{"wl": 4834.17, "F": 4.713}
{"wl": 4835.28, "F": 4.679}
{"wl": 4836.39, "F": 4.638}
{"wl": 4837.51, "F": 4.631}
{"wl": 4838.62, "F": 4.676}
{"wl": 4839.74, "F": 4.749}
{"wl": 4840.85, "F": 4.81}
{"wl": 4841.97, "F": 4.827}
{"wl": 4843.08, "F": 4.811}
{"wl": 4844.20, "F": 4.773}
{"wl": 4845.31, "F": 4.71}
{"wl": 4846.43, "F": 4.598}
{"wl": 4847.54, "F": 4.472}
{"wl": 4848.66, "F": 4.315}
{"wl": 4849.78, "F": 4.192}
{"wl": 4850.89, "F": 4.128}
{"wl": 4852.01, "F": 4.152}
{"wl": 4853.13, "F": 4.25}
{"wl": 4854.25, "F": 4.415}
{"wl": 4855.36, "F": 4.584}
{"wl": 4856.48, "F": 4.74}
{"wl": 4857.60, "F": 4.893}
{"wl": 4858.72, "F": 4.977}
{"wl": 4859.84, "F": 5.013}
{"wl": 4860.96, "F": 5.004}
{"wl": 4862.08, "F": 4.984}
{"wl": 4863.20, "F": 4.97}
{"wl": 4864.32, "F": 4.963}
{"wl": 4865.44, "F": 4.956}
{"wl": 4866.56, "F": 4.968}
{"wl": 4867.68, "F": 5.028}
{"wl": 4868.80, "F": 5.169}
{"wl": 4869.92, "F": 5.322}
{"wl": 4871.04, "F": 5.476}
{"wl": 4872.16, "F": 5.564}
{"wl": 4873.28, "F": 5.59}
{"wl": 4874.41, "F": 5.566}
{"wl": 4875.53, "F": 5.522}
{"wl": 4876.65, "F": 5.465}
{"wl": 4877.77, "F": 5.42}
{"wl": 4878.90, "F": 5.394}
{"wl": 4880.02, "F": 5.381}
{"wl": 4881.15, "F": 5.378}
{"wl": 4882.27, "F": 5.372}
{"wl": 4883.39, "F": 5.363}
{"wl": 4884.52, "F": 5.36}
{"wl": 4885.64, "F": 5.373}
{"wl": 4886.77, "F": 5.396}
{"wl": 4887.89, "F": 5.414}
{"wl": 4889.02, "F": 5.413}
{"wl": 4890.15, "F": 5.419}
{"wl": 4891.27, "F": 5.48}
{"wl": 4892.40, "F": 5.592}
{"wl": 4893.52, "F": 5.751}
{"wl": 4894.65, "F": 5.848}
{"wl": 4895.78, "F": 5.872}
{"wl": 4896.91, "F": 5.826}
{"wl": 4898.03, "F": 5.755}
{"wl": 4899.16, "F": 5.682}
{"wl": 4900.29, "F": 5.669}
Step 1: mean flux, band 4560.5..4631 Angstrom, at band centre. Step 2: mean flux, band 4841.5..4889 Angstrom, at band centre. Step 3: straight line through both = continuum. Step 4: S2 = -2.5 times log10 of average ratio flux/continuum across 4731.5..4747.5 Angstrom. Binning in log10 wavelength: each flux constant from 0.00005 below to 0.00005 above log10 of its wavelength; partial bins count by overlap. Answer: -0.12 mag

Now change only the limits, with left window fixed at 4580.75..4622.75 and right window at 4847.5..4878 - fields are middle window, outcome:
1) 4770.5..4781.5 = 0.28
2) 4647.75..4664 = -0.03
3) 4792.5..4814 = 0.04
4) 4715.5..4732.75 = -0.08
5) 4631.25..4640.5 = 0.08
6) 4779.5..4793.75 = 0.12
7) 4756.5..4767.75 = 0.13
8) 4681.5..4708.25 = -0.02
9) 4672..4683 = 0.14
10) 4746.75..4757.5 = -0.18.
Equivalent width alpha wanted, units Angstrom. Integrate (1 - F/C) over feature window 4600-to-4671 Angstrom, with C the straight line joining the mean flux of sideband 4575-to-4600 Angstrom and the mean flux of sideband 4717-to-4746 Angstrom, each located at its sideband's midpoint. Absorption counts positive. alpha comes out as 1.6 Angstrom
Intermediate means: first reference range 5.31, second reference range 5.74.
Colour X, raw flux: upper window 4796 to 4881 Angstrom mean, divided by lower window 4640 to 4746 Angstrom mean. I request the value 0.90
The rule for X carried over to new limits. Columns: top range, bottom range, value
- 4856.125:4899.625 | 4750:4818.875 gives 1.14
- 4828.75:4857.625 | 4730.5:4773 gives 0.86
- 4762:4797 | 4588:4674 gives 0.81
